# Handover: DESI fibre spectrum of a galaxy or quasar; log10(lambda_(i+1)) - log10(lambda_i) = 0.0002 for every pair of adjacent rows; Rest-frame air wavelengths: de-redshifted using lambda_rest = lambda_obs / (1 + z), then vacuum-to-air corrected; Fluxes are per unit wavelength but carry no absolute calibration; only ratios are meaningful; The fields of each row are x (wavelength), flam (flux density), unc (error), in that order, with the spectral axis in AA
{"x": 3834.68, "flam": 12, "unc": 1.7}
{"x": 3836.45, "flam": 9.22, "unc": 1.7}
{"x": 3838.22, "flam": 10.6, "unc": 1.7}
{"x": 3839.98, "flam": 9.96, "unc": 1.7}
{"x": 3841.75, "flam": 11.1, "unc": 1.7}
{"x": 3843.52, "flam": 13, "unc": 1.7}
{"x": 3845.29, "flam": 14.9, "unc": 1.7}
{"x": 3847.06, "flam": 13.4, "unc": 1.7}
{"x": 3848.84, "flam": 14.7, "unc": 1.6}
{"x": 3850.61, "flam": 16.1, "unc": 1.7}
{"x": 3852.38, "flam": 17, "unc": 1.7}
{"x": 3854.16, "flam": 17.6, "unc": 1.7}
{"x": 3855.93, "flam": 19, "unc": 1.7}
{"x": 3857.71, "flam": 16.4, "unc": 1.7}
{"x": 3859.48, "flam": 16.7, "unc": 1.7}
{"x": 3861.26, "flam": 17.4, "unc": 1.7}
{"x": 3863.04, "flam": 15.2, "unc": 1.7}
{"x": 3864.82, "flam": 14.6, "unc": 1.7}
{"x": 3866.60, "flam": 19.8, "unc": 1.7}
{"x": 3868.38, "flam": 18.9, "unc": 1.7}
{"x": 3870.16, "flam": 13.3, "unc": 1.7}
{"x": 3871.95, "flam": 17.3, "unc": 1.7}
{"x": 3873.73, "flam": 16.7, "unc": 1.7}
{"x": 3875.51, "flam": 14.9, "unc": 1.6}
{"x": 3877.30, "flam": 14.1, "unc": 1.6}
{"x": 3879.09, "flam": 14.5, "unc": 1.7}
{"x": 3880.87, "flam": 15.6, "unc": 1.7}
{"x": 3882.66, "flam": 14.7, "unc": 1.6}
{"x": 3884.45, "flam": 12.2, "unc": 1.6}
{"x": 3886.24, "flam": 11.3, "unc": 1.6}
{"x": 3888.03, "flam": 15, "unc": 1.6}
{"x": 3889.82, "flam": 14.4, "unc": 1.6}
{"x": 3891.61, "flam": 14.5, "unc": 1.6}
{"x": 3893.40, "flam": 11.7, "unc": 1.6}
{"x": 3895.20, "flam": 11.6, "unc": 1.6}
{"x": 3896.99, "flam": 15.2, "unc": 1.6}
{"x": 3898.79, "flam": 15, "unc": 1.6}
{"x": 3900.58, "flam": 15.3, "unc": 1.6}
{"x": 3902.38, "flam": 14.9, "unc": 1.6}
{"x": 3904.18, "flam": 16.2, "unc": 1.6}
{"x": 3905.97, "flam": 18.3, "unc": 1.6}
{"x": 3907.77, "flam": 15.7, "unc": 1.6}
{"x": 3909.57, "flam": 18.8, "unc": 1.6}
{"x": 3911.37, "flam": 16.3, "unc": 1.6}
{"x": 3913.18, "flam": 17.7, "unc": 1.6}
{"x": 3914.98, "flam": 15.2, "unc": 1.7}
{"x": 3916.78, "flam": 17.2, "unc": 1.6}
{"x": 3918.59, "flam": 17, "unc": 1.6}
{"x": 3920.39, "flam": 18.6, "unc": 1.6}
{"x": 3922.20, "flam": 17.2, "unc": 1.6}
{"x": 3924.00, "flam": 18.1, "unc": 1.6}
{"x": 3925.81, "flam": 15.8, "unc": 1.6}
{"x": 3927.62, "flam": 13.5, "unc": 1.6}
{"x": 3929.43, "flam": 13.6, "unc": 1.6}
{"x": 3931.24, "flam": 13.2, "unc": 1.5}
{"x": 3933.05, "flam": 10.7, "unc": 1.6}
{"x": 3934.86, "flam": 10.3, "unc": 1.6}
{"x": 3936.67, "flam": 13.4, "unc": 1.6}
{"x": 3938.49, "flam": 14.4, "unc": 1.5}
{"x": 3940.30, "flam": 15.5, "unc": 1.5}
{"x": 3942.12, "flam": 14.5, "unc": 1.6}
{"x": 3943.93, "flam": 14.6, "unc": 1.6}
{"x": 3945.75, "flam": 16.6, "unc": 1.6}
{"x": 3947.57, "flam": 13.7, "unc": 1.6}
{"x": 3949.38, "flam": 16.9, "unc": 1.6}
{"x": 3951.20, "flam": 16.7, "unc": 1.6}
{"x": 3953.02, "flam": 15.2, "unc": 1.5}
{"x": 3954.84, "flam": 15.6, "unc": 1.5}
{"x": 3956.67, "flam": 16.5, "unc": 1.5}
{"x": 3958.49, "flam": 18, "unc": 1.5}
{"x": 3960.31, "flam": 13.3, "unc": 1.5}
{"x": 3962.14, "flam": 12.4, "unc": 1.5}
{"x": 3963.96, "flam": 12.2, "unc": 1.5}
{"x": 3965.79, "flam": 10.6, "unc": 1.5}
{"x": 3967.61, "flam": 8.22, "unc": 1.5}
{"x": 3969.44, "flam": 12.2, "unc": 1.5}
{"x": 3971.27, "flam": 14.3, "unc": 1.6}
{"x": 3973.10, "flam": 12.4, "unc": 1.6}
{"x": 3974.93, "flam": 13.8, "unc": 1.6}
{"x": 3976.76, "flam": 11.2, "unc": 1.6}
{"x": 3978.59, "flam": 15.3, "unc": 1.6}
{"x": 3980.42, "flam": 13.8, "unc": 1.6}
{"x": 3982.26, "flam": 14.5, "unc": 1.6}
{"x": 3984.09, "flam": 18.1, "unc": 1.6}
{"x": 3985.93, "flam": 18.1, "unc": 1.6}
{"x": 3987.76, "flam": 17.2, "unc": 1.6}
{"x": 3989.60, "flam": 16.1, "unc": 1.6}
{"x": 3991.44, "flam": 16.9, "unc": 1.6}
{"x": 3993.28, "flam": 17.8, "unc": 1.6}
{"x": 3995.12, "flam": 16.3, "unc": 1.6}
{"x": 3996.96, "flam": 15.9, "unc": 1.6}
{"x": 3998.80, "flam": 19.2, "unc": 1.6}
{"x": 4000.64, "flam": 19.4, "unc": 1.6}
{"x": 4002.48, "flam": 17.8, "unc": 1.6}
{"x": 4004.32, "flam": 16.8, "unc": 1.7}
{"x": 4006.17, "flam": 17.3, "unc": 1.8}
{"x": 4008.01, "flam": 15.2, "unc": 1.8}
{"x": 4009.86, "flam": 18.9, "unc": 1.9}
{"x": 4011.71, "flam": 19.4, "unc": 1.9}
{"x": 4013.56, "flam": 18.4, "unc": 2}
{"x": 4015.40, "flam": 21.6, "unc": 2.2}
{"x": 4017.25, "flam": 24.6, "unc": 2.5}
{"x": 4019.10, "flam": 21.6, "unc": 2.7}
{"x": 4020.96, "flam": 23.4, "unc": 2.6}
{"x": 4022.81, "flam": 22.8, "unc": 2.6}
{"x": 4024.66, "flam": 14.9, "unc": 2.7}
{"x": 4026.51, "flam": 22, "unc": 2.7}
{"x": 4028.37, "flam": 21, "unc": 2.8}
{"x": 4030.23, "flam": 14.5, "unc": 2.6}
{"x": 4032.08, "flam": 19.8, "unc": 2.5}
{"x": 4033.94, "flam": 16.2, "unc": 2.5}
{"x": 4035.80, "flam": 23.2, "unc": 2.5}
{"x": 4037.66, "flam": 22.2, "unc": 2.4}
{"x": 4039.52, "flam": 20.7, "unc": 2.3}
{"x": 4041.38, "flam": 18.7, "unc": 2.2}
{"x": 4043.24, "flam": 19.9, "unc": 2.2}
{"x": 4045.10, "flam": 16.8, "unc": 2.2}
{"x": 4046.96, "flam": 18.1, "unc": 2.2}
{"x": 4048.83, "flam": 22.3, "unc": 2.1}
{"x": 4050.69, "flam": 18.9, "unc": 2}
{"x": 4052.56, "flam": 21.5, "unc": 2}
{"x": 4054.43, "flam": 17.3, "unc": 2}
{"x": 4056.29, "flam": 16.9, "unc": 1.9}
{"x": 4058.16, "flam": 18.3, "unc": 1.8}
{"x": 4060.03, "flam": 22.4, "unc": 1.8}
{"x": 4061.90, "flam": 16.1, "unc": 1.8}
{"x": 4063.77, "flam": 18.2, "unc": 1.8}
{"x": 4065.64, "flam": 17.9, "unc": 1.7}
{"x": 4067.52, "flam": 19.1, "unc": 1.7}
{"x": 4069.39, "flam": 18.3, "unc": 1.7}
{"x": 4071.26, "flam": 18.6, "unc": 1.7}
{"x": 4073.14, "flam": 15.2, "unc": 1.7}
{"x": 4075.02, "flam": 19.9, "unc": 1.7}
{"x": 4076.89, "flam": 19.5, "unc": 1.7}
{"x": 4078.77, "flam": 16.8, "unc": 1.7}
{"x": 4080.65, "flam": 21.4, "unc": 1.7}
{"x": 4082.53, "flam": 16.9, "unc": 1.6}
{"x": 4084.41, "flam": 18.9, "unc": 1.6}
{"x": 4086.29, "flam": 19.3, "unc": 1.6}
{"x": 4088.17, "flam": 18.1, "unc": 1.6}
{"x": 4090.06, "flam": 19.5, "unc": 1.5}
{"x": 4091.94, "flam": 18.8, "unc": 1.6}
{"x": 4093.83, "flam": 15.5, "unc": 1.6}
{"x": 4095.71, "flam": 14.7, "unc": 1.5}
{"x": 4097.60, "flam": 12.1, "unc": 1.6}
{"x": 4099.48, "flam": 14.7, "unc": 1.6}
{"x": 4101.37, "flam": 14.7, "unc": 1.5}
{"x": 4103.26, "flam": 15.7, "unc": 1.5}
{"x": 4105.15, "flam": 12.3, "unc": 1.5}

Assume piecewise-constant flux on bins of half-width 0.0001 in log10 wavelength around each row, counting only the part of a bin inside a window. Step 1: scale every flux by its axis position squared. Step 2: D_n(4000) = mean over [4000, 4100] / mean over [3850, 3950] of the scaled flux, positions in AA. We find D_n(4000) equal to 1.31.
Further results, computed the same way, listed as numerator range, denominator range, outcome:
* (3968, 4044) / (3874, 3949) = 1.25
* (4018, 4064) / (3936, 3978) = 1.45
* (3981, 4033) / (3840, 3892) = 1.31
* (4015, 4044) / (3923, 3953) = 1.47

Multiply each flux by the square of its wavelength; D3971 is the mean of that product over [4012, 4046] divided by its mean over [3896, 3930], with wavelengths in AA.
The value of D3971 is 1.3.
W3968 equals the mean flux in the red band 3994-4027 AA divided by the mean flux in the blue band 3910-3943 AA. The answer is 1.26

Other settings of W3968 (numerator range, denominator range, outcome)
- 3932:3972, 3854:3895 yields 0.90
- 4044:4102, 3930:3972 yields 1.30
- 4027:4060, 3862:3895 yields 1.30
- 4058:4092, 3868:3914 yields 1.23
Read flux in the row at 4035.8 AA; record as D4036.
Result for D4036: 23.2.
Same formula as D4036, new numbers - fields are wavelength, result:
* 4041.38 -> 18.7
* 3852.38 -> 17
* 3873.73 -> 16.7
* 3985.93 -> 18.1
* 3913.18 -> 17.7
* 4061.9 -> 16.1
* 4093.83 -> 15.5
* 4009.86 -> 18.9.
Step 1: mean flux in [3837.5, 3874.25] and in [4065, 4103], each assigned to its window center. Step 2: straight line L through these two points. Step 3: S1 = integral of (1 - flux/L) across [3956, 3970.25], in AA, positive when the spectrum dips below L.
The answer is 3.1 AA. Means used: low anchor 15.4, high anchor 17.5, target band 12.9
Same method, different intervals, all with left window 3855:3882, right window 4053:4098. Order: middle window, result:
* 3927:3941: 3.16 AA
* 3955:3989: 6.12 AA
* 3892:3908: 1.66 AA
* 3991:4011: -0.06 AA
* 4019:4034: -1.76 AA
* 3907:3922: -0.37 AA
